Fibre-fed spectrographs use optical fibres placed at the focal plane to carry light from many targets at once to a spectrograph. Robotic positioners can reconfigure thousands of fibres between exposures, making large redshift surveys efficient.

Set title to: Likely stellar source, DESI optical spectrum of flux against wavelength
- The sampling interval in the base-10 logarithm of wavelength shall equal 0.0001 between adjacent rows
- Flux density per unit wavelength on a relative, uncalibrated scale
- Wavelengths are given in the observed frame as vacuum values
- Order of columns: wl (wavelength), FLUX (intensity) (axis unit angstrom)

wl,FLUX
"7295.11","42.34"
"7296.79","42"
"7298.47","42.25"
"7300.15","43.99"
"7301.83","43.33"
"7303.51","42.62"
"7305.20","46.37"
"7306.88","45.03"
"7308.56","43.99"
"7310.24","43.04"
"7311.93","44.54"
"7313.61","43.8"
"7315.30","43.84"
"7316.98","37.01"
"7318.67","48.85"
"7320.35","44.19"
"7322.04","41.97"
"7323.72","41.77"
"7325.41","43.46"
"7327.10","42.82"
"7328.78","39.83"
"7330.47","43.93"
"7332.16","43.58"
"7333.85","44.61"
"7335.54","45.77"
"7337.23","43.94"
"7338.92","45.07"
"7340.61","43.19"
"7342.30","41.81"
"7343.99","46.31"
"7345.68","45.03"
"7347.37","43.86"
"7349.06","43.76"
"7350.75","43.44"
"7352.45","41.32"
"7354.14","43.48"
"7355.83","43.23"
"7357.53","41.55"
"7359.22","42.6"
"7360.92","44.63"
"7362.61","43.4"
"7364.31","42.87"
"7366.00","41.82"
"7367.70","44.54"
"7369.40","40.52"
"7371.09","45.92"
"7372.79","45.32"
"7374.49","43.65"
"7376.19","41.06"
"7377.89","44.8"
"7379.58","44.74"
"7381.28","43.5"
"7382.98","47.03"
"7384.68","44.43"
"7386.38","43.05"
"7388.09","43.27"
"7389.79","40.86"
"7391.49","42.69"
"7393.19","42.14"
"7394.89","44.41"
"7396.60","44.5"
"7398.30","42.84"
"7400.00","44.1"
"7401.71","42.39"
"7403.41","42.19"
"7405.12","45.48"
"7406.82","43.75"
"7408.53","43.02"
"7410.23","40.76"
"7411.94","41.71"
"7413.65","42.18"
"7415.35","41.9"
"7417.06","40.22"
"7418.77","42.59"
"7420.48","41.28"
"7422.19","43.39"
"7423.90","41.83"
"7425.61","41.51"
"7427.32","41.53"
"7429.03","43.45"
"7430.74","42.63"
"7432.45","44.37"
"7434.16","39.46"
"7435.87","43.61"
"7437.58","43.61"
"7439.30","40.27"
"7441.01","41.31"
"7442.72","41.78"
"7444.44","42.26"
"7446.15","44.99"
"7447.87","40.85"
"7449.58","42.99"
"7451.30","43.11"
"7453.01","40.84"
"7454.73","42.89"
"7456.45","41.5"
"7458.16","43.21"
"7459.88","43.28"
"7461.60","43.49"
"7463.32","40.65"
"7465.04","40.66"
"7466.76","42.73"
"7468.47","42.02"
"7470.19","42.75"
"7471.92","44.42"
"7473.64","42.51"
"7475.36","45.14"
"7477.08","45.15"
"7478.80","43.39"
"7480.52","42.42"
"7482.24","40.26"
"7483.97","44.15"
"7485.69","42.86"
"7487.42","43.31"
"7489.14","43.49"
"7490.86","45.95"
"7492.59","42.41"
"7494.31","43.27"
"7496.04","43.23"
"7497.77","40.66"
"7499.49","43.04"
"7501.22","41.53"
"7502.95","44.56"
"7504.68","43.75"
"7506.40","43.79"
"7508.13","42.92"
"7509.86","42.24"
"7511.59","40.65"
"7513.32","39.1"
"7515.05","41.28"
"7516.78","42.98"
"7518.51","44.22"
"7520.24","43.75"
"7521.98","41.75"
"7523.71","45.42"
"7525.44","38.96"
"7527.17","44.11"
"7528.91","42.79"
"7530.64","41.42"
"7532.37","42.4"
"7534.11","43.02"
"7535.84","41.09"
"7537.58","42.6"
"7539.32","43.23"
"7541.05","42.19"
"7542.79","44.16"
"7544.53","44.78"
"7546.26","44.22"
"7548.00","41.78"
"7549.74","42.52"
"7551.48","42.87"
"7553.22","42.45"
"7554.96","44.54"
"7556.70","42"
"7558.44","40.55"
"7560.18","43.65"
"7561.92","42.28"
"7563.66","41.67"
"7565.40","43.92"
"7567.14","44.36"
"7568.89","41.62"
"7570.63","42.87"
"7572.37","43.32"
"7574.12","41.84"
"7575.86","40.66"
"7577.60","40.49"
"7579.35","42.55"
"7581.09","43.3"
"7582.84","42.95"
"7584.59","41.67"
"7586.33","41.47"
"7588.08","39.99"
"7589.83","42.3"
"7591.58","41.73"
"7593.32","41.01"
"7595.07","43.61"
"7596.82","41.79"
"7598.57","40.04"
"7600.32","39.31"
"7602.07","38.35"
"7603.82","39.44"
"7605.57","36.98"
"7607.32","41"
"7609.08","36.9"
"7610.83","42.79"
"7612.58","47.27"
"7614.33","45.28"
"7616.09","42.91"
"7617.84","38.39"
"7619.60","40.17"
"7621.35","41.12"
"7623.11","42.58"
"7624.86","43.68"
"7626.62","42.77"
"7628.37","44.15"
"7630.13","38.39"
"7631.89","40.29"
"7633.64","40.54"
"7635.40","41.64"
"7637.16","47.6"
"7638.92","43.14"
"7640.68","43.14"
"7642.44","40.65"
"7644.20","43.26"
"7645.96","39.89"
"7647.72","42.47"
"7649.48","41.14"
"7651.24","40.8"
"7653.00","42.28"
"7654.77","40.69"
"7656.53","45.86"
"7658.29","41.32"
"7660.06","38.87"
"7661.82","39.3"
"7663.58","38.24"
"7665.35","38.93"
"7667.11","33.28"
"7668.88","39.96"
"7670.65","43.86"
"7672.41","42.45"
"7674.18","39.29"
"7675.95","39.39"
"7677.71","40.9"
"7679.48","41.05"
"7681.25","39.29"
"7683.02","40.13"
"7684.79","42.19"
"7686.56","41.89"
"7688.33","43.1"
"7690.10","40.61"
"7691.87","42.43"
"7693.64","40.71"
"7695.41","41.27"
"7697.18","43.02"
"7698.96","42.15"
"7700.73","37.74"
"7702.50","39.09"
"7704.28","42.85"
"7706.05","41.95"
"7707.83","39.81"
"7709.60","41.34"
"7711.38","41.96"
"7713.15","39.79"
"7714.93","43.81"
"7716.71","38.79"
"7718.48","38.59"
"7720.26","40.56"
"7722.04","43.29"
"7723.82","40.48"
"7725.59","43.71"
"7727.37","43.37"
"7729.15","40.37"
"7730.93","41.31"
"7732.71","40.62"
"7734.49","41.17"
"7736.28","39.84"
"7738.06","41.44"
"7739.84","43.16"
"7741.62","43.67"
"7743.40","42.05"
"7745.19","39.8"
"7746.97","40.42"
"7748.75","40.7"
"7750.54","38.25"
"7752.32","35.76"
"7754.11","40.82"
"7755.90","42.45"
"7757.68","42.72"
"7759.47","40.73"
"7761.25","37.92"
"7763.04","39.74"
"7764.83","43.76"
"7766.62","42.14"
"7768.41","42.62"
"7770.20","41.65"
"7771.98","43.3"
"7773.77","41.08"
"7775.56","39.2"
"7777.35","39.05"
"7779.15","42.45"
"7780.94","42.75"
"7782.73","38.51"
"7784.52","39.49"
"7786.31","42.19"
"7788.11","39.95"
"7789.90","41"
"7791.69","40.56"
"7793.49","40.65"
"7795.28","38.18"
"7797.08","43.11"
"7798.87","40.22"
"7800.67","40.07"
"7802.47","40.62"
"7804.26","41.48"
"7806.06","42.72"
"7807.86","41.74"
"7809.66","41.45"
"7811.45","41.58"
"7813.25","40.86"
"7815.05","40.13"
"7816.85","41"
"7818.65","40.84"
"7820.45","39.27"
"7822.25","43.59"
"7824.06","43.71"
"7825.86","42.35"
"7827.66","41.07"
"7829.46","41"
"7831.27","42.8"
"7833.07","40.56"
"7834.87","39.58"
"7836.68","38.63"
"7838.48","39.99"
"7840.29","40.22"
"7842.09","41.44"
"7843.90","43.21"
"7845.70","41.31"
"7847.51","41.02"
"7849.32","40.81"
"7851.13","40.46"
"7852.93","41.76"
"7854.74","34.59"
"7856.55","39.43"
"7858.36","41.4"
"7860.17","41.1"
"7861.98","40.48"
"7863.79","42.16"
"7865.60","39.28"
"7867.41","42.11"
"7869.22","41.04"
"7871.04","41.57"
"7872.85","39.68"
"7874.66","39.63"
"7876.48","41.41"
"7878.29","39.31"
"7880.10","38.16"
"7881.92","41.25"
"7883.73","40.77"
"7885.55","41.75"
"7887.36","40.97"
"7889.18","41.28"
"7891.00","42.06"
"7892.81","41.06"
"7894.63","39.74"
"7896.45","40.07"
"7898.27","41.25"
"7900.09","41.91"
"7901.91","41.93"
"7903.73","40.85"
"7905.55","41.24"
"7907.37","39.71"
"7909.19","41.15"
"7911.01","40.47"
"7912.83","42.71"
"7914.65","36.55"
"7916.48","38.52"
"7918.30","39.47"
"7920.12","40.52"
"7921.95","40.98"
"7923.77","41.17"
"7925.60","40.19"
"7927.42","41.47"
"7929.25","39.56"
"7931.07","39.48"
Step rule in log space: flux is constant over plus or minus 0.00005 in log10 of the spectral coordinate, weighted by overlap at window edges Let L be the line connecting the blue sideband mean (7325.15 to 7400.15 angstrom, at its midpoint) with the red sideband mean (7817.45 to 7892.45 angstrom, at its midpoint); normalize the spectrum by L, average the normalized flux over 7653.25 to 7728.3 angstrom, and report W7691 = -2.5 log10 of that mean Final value 0.02 mag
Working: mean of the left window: 43.5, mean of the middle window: 40.9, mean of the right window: 40.8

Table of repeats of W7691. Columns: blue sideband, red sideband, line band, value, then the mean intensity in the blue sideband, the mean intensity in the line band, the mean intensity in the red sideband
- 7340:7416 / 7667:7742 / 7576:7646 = 0.003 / 43.3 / 41.6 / 41.1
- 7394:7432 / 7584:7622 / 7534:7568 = -0.036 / 42.6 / 42.9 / 41.1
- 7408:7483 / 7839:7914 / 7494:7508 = -0.020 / 42.4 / 43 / 40.8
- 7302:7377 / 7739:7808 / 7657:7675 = 0.050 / 43.5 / 39.7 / 40.9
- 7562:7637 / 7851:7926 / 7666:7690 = 0.022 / 41.7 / 40.5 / 40.5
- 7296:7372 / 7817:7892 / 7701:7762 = 0.013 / 43.4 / 40.9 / 40.8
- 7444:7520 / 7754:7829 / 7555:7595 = 0.002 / 42.8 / 42.2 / 41.2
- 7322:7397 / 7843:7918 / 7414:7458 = 0.022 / 43.5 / 42.2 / 40.6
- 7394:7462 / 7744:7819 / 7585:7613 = 0.024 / 42.5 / 40.8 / 40.8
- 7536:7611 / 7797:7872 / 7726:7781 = 0.004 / 41.9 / 41.1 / 41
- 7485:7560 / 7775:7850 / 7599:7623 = 0.037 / 42.7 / 40.8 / 41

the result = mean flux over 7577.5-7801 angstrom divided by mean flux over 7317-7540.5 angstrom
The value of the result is 0.96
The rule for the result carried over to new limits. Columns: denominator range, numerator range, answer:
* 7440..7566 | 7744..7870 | 0.96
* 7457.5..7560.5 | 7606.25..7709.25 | 0.97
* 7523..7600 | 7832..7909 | 0.96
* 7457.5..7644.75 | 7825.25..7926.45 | 0.96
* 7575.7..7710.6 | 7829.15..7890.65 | 0.98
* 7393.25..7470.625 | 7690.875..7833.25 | 0.97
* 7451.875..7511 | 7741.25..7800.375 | 0.95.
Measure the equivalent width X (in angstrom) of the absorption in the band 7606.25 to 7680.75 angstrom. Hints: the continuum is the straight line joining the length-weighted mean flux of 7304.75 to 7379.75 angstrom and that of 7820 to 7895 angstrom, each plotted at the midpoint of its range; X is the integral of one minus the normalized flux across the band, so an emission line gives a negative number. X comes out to 1.1 angstrom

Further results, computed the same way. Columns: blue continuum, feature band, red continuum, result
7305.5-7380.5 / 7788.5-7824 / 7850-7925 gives -0.08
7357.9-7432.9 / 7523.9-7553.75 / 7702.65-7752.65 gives -0.35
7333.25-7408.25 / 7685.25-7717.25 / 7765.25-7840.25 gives 0.29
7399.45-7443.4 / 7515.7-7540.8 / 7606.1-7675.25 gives -0.48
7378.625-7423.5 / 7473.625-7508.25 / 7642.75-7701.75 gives -0.79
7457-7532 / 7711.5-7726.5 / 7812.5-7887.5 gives 0.12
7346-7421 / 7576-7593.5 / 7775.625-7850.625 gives 0.16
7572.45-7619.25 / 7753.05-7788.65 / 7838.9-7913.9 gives -0.12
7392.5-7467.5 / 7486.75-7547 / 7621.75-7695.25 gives -1.16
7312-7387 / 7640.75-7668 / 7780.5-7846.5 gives 0.87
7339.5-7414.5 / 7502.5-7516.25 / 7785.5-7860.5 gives 0.13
